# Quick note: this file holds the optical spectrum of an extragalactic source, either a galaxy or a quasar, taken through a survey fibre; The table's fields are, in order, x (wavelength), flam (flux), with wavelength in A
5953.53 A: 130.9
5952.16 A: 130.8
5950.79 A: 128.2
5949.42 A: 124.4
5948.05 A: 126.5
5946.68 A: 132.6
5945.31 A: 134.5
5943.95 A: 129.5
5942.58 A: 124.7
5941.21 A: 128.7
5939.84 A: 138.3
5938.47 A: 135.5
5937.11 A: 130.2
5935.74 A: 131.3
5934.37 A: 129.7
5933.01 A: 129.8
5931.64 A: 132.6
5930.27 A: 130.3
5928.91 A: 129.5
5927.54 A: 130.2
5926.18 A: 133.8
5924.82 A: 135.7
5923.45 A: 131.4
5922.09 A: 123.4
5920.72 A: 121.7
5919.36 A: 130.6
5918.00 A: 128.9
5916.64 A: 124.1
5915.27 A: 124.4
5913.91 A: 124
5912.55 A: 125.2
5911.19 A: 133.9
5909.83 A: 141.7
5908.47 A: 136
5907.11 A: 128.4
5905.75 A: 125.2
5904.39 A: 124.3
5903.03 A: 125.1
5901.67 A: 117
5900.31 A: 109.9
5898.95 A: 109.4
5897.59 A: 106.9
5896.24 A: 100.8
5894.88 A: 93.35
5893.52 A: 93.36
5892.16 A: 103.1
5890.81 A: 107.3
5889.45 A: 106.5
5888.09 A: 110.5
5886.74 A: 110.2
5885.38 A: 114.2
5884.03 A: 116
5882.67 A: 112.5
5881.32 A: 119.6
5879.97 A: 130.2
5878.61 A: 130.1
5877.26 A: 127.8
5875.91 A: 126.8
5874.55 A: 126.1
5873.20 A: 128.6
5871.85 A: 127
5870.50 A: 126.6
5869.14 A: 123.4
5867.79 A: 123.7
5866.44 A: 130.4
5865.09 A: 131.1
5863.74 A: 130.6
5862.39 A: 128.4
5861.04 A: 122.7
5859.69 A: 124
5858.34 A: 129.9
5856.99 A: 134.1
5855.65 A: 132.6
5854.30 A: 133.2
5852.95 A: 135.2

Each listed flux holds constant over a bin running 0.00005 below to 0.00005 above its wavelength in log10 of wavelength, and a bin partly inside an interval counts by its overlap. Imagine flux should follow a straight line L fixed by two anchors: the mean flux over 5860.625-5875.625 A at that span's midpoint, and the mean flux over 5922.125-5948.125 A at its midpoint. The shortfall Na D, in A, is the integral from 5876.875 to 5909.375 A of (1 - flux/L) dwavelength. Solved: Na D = 3.5 A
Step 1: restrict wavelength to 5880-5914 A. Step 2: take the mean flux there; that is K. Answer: 116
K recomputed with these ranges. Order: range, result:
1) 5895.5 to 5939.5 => 126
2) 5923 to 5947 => 132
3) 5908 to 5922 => 129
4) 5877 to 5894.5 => 113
